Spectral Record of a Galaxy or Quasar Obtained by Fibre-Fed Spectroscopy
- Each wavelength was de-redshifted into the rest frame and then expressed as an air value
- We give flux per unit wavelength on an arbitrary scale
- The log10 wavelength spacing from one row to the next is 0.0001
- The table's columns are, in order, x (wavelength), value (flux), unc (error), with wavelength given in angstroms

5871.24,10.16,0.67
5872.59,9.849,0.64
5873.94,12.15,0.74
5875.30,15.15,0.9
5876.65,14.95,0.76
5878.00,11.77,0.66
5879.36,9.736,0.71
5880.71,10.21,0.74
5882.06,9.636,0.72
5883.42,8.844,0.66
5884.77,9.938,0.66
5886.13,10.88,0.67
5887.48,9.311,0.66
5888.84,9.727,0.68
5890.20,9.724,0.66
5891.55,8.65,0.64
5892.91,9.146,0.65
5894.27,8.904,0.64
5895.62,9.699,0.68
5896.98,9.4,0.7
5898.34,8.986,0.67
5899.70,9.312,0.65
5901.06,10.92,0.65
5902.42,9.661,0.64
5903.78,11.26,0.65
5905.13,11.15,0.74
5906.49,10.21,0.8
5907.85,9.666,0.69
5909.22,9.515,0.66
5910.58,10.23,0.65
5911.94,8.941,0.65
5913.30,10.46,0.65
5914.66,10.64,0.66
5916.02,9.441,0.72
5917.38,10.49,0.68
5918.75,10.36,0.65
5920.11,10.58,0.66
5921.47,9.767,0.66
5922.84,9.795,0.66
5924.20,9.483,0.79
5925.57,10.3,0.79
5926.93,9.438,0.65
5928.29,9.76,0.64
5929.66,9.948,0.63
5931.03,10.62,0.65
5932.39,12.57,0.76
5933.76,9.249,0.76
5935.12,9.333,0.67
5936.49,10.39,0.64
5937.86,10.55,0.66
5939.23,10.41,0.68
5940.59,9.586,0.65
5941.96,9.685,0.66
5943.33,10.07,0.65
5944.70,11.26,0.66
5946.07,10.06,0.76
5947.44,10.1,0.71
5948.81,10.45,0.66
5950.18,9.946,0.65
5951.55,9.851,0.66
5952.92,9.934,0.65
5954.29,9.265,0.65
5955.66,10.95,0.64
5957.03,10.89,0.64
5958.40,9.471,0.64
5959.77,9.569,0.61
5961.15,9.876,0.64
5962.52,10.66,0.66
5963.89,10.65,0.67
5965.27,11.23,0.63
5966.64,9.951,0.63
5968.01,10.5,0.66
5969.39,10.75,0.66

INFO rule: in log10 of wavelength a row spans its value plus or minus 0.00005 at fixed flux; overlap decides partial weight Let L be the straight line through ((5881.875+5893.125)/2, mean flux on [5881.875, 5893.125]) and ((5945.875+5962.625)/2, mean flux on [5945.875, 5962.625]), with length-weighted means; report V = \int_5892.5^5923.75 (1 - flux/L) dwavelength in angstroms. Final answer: -0.8 angstroms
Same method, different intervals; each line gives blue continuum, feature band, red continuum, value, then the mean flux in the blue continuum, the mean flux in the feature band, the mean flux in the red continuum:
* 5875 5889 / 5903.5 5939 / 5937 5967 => 1.1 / 10.9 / 10.2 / 10.2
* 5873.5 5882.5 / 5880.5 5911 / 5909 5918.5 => 3.3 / 12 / 9.77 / 10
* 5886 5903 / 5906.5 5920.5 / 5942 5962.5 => -0.4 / 9.52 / 10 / 10.1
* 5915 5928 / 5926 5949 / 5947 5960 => -0.4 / 9.98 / 10.2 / 10.1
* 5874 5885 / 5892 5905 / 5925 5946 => 1.5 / 11.4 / 9.74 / 10.2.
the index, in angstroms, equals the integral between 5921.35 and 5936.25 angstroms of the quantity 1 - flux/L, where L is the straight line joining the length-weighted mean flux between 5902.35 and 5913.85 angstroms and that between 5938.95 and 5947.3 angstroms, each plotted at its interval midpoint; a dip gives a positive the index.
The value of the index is 0.2 angstroms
